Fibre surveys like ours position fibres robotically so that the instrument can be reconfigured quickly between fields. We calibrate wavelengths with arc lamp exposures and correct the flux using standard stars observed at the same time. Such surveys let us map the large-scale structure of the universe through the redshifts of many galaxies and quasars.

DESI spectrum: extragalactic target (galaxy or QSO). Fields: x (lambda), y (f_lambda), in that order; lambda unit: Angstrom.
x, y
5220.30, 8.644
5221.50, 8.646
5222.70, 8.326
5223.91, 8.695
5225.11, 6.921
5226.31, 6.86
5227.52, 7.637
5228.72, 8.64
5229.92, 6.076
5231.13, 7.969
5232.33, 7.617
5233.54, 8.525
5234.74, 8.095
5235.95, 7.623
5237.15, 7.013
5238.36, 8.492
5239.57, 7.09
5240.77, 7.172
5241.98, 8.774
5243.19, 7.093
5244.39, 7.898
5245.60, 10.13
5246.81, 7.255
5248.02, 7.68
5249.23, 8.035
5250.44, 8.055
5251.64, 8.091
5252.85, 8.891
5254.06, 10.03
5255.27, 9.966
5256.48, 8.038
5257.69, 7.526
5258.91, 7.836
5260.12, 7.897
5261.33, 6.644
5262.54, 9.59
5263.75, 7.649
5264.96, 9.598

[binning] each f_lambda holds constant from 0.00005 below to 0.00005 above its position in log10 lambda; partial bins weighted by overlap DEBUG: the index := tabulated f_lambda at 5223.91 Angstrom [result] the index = 8.695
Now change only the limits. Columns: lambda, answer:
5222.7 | 8.326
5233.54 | 8.525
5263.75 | 7.649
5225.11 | 6.921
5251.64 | 8.091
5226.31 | 6.86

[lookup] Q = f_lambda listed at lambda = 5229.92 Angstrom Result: 6.076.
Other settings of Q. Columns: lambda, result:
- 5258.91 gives 7.836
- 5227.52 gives 7.637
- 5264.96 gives 9.598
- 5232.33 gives 7.617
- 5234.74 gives 8.095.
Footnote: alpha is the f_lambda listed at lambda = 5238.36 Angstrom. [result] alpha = 8.492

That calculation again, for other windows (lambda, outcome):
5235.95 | 7.623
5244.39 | 7.898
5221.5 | 8.646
